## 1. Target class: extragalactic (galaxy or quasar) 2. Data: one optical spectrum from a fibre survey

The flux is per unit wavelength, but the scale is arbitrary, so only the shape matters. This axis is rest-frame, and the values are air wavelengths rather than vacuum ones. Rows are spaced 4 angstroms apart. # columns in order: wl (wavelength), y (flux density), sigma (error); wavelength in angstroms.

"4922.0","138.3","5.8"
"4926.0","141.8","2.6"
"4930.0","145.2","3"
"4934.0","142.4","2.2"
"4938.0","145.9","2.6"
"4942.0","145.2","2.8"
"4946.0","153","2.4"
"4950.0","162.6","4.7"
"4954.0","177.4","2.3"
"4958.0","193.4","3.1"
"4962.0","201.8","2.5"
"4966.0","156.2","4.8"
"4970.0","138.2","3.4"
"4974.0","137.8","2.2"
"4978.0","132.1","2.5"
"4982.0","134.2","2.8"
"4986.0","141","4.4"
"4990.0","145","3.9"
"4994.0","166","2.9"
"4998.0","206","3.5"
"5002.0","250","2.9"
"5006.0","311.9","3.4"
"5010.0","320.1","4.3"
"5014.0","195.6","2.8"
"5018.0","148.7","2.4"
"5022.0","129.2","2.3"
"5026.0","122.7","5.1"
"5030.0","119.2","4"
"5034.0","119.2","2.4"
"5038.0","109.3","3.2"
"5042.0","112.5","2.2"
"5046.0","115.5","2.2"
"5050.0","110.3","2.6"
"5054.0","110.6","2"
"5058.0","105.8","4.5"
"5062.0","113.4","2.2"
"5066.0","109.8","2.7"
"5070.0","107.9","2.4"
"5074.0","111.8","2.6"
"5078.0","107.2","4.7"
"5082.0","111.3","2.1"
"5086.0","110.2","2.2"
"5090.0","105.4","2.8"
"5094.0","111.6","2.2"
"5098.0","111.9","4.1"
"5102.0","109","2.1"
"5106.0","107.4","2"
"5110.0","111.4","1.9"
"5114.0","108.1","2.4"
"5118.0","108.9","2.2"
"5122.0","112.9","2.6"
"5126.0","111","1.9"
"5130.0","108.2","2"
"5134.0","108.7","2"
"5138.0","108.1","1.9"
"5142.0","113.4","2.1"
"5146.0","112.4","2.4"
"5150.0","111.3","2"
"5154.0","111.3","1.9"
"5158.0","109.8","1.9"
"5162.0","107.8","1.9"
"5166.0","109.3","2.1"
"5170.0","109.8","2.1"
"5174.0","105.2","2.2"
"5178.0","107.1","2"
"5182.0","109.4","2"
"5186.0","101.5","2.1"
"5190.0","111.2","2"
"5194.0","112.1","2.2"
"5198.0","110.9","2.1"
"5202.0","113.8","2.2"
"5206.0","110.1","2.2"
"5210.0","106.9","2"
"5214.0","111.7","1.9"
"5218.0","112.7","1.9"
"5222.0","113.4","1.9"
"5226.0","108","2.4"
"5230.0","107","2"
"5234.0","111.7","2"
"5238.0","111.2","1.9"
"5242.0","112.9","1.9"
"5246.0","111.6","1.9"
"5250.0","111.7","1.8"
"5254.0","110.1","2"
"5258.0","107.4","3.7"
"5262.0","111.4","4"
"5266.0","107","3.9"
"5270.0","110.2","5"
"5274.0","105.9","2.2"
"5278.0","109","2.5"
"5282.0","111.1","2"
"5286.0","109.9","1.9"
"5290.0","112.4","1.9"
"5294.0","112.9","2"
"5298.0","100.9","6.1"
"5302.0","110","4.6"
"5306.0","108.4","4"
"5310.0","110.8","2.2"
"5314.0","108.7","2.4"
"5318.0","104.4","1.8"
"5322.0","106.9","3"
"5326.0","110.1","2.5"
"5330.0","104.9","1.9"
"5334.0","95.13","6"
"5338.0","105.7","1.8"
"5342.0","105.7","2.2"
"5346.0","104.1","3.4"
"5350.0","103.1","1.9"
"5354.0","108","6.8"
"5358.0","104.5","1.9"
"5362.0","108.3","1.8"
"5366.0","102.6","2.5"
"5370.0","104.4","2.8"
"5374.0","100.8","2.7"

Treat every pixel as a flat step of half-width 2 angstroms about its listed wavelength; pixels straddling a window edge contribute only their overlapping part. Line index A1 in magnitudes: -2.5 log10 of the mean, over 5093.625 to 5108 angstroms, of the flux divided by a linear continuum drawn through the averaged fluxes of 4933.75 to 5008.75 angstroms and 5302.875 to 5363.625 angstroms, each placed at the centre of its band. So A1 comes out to 0.33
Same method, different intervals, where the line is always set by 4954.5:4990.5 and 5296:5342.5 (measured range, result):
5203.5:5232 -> 0.10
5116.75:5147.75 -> 0.20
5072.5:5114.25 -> 0.25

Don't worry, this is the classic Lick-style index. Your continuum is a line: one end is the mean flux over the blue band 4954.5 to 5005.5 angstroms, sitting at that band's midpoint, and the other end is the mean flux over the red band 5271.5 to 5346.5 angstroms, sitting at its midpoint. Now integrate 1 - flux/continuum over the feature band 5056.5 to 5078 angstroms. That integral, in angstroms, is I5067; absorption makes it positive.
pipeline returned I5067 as 6.2 angstroms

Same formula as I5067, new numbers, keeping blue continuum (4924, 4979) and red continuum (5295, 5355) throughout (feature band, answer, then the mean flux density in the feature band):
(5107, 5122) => 2.70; 110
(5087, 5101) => 2.77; 110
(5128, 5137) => 1.58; 108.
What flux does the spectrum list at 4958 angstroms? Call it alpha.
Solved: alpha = 193.4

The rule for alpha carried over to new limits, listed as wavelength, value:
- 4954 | 177.4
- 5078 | 107.2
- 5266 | 107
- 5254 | 110.1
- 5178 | 107.1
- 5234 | 111.7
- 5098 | 111.9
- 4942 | 145.2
